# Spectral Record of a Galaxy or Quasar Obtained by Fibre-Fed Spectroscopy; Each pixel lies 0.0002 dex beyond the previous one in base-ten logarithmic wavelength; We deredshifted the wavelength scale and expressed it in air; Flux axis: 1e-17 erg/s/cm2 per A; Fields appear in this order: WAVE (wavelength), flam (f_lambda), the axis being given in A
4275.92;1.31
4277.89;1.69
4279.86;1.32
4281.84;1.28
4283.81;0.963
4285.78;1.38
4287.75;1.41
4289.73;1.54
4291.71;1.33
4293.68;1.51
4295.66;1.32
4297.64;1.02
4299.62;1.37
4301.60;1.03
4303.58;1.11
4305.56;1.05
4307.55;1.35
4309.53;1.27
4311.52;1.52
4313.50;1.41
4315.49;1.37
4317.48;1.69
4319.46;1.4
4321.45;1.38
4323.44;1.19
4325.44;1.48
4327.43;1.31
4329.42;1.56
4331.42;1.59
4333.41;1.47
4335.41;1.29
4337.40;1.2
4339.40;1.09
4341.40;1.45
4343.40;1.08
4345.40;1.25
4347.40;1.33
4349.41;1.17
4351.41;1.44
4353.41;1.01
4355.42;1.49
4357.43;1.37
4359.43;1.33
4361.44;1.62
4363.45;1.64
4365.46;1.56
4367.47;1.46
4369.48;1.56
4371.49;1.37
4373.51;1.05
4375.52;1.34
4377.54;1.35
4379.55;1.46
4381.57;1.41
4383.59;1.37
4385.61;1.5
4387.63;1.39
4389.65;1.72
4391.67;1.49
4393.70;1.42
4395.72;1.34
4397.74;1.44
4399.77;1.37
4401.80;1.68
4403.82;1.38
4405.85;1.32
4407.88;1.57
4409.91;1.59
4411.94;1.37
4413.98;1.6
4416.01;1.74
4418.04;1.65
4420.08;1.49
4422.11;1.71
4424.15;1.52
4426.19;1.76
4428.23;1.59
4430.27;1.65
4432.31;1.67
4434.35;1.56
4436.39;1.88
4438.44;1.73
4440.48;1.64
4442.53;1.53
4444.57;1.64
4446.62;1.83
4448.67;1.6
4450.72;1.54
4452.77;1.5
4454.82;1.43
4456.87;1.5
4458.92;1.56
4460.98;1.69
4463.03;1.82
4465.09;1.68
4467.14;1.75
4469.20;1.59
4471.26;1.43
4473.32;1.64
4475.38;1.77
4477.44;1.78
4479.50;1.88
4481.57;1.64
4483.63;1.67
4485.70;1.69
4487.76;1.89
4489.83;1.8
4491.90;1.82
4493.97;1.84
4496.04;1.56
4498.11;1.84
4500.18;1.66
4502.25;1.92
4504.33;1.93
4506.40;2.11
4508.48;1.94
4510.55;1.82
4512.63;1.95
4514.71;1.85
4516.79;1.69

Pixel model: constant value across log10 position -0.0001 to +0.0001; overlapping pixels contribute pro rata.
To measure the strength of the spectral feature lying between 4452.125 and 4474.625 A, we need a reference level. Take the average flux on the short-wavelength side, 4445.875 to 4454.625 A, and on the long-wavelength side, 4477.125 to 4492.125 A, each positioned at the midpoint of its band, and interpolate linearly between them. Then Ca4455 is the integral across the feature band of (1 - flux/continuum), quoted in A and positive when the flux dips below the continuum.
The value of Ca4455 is 0.8 A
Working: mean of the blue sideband 1.59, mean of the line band 1.6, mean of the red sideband 1.77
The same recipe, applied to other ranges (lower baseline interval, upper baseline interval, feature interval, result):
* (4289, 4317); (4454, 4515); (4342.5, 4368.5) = 1.23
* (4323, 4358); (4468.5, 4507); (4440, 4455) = 0.39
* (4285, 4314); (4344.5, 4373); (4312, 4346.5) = -0.46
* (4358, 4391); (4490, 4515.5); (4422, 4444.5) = -0.33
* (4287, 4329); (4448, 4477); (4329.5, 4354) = 1.78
